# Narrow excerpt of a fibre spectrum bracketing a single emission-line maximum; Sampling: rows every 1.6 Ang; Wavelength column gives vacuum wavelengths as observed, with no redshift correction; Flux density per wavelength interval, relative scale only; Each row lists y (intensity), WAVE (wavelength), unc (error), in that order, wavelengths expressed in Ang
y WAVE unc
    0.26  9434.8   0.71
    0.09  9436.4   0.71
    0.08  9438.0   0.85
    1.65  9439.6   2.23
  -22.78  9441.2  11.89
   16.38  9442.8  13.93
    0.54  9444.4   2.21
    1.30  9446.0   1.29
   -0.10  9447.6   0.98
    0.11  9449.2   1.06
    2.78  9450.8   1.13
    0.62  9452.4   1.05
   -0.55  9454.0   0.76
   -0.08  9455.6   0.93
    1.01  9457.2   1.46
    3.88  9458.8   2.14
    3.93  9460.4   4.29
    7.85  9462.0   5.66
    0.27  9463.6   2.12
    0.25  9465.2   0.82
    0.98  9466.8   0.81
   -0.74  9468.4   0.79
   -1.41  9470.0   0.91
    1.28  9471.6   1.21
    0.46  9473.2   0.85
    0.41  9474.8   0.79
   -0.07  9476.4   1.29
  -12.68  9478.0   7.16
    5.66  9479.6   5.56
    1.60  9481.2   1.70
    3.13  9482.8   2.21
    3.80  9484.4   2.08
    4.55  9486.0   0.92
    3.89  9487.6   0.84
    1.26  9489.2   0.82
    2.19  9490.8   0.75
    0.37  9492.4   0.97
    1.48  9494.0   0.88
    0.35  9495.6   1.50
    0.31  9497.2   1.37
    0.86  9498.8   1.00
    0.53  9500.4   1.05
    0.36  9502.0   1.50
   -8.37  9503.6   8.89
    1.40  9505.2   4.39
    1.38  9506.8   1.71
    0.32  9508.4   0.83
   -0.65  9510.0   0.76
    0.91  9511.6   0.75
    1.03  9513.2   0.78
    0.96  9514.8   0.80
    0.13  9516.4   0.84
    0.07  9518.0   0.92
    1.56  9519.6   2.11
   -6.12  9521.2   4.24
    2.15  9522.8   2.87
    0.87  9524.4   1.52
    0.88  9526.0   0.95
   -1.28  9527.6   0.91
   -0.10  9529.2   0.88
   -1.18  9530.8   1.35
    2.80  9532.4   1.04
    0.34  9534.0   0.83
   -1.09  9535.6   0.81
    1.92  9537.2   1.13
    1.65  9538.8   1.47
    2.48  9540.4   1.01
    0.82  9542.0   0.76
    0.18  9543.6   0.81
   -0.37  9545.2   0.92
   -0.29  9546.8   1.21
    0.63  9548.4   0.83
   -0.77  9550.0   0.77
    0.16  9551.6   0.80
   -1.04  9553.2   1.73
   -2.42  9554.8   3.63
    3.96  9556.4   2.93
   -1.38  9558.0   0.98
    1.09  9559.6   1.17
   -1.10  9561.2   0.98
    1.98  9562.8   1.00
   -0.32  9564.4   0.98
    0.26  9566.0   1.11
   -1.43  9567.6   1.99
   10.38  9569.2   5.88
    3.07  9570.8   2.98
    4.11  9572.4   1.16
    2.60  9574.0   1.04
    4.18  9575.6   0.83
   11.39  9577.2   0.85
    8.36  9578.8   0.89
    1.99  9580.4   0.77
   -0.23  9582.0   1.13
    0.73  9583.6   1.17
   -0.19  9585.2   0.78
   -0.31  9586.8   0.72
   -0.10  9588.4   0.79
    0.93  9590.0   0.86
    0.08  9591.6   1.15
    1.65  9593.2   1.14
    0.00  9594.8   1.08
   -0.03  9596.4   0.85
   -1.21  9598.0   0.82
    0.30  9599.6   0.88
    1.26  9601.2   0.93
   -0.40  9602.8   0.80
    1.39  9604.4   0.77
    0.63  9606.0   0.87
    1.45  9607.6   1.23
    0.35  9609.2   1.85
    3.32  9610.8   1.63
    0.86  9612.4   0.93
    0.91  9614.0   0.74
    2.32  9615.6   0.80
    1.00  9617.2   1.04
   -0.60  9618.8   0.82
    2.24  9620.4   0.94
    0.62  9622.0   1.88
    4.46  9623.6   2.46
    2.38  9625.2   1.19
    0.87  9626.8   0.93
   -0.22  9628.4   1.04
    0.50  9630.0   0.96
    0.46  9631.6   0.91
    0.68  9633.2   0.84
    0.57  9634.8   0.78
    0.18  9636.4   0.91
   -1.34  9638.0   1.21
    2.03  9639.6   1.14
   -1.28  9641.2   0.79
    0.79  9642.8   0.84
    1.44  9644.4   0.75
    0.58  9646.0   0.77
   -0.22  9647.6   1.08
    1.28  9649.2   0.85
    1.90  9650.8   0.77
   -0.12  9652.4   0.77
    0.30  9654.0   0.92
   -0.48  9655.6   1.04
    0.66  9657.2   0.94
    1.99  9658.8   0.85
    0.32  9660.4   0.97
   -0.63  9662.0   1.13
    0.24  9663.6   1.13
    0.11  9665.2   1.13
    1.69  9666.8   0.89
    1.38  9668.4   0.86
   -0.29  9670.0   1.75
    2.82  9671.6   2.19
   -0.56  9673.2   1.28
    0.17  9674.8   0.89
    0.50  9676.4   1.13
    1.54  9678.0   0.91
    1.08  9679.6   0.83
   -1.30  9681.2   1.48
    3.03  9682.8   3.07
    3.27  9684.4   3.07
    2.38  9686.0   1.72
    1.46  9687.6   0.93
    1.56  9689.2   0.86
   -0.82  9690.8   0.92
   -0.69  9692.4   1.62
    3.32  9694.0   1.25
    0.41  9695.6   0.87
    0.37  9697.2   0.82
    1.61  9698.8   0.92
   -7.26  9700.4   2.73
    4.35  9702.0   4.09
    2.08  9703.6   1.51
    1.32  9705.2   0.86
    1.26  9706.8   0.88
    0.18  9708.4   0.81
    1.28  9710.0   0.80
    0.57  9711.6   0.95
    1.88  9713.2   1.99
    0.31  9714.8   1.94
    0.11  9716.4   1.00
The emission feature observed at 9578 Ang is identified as [O III]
